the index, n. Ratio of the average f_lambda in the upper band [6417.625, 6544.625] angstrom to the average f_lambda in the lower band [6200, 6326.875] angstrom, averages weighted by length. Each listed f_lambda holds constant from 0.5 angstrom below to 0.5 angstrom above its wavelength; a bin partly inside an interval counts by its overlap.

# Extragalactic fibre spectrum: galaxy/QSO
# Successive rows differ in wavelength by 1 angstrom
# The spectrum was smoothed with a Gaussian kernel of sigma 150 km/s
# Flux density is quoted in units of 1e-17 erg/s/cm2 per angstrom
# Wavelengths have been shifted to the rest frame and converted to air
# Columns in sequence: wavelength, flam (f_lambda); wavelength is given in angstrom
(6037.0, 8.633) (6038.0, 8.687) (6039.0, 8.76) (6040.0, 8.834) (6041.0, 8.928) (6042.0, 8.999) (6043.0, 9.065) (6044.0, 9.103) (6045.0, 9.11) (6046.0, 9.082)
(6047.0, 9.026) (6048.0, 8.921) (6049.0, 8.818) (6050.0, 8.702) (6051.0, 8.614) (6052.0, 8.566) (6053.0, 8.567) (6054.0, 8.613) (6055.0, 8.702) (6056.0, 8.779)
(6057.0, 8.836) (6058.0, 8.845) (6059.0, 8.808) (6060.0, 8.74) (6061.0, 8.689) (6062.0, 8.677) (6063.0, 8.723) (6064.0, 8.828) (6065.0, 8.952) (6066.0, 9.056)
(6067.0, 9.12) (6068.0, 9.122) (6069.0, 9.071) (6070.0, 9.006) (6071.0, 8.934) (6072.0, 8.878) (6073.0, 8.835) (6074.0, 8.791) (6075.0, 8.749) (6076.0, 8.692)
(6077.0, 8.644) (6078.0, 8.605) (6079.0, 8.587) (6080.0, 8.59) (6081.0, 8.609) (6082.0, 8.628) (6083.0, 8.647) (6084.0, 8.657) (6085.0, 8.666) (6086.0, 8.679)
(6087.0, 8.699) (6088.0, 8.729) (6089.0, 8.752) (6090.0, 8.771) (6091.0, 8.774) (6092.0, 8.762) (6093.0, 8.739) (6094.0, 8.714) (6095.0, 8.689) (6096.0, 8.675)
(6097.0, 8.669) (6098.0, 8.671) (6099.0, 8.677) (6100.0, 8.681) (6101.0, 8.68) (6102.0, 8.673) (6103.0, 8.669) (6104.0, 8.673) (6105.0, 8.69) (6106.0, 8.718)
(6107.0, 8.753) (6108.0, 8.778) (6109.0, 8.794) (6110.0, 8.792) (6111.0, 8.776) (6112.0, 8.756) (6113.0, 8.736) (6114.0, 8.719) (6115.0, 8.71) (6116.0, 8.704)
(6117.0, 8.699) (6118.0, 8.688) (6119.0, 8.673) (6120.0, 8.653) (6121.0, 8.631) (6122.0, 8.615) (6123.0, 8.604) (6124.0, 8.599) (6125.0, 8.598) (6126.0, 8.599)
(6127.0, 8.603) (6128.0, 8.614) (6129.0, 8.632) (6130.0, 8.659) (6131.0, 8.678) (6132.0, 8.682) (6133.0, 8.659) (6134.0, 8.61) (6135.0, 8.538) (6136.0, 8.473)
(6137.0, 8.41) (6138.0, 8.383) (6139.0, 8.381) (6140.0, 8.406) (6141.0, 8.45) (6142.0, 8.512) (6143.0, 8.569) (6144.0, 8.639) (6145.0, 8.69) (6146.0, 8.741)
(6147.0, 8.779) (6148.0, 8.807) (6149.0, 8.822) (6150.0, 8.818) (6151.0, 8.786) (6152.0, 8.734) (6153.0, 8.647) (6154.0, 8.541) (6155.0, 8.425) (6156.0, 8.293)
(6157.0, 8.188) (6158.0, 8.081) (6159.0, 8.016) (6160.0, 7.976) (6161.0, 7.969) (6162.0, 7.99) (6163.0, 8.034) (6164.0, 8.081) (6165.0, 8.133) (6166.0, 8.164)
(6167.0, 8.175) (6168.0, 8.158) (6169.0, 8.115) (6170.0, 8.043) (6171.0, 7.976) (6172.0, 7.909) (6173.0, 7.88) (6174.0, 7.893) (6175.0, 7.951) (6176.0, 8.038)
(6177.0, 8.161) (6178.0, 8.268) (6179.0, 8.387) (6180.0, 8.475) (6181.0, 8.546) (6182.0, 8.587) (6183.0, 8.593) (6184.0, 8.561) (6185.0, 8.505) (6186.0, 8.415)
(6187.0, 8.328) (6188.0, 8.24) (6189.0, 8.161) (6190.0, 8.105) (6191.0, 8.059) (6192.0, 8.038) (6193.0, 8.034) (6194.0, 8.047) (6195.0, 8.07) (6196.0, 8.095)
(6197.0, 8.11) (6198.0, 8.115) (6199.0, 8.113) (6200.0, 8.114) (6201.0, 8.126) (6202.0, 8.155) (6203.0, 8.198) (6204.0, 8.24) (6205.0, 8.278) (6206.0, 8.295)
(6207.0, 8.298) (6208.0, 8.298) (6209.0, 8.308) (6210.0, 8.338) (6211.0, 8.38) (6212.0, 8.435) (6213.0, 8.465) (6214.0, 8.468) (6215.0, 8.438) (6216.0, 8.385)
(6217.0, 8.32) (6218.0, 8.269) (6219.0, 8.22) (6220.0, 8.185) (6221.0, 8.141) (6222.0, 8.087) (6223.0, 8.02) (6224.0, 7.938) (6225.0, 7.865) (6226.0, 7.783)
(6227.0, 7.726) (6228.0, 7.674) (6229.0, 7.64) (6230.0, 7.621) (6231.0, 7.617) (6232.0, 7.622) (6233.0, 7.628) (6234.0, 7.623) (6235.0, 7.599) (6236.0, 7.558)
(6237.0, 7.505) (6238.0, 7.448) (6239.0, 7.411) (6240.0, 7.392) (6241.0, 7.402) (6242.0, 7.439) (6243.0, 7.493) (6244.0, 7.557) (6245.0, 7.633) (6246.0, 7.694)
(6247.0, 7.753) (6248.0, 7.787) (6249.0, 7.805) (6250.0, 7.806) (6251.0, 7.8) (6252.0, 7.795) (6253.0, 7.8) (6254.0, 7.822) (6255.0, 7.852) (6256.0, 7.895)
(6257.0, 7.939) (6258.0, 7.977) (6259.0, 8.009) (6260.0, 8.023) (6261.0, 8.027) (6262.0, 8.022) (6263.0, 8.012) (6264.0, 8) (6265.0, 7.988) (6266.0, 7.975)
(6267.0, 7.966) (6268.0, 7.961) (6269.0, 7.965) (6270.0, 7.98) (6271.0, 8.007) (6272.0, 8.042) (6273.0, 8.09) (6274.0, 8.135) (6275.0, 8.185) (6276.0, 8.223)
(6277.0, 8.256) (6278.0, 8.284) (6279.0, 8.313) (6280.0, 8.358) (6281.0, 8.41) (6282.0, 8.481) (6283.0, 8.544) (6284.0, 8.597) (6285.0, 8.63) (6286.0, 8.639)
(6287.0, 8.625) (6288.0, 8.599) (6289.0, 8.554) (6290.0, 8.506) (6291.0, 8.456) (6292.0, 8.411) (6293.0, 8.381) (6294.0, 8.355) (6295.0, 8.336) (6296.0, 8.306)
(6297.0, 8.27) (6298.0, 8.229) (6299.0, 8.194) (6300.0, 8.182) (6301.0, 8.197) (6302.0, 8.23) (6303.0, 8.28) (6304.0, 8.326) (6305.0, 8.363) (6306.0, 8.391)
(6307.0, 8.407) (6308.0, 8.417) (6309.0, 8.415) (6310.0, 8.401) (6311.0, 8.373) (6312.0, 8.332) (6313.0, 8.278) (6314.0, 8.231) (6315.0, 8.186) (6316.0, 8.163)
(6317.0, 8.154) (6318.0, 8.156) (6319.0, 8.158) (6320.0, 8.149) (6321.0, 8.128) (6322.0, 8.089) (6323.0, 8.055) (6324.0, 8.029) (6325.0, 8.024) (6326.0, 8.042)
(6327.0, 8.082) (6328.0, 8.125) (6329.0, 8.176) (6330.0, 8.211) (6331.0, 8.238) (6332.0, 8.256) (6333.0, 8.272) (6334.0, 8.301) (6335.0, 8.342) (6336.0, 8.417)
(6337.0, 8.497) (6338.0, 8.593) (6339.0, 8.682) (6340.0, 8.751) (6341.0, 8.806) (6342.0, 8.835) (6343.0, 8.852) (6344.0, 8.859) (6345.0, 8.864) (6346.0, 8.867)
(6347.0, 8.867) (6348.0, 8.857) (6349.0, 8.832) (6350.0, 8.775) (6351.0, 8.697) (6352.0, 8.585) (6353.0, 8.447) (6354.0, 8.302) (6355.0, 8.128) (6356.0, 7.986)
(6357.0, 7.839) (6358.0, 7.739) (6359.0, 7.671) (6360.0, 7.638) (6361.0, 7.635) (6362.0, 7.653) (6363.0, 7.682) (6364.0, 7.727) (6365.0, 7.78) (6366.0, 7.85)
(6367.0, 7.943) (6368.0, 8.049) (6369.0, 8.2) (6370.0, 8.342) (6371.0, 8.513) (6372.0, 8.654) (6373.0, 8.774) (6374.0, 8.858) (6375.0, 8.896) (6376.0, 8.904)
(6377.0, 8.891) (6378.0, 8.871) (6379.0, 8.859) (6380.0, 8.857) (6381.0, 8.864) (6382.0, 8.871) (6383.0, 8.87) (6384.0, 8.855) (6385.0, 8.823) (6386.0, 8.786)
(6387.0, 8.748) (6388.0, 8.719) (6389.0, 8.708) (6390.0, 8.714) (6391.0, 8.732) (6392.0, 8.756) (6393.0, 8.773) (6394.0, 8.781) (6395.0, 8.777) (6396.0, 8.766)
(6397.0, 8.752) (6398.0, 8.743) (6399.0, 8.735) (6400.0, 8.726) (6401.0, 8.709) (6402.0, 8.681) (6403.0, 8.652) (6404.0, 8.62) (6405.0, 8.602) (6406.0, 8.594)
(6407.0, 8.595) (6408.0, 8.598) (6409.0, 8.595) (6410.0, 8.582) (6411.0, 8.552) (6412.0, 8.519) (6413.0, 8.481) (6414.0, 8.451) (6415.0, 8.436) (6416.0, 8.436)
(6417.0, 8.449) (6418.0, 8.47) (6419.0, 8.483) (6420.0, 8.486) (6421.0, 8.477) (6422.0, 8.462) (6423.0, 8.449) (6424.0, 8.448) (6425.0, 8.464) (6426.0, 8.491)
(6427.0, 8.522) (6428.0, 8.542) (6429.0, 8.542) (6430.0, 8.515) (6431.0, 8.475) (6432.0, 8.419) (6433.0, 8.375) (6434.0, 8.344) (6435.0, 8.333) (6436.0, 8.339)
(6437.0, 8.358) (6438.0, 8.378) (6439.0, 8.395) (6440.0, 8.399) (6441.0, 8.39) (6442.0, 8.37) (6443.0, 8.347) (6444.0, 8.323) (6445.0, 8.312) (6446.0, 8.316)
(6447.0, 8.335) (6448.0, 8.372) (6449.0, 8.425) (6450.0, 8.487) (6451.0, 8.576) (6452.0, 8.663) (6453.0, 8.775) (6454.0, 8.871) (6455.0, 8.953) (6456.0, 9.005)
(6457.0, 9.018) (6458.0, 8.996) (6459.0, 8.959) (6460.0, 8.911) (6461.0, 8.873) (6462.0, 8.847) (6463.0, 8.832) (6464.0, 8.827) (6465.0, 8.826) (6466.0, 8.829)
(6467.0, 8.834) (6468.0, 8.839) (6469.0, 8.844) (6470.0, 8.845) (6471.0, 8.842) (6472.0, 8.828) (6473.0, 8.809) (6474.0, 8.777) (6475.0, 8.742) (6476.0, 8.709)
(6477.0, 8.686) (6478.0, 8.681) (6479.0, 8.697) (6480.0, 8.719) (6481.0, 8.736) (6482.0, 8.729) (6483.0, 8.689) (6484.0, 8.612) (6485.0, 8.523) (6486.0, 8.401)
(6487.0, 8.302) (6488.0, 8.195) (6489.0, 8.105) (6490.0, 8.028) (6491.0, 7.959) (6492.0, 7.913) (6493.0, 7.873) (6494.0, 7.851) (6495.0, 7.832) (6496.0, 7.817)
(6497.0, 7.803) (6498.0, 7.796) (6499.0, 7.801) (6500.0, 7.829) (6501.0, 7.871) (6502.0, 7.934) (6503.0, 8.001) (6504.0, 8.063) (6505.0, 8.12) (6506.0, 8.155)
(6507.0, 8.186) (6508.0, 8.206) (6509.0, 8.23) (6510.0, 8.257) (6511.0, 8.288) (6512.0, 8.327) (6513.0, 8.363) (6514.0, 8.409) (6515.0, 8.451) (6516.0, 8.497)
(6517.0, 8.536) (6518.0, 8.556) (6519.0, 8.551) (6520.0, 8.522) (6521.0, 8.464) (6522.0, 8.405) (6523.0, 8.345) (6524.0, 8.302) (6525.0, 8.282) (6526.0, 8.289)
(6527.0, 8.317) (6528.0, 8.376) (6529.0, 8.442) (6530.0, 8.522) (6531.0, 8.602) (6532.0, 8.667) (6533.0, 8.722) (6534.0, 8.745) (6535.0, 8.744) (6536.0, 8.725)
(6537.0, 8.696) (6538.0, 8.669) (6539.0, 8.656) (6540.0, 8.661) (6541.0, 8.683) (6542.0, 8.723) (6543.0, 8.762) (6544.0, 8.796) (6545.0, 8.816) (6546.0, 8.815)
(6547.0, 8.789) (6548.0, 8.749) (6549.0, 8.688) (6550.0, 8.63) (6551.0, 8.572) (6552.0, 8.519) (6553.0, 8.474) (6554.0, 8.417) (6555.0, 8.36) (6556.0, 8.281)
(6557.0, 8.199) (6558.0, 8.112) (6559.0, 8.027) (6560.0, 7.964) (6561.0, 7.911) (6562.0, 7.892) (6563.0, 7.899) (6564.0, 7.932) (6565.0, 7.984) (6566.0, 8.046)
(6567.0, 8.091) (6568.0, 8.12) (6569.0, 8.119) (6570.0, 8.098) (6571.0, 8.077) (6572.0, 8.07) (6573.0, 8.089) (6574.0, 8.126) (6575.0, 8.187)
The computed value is 1.0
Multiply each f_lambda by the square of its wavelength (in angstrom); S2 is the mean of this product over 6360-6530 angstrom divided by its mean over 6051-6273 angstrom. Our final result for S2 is 1.1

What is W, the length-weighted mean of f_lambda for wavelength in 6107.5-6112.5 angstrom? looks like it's 8.78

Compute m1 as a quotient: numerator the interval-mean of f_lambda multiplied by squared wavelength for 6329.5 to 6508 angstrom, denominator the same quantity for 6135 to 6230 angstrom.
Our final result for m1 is 1.11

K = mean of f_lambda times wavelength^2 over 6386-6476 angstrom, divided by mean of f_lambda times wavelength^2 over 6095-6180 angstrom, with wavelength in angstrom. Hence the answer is 1.1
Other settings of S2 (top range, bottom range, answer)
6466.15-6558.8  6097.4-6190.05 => 1.12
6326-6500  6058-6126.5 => 1.08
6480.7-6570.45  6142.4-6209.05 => 1.12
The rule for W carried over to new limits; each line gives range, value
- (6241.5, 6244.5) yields 7.5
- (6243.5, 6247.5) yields 7.66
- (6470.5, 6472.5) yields 8.84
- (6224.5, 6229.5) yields 7.74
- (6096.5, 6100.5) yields 8.67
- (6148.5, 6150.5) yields 8.82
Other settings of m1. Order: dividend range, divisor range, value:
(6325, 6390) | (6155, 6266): 1.10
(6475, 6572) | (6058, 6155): 1.09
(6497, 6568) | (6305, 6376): 1.07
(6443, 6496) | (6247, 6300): 1.12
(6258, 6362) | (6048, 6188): 1.03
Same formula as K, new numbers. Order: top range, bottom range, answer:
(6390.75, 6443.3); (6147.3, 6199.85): 1.12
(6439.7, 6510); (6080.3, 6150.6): 1.09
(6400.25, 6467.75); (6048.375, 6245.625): 1.12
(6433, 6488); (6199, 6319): 1.14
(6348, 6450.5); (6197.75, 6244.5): 1.13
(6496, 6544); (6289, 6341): 1.08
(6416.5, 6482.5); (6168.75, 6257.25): 1.16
